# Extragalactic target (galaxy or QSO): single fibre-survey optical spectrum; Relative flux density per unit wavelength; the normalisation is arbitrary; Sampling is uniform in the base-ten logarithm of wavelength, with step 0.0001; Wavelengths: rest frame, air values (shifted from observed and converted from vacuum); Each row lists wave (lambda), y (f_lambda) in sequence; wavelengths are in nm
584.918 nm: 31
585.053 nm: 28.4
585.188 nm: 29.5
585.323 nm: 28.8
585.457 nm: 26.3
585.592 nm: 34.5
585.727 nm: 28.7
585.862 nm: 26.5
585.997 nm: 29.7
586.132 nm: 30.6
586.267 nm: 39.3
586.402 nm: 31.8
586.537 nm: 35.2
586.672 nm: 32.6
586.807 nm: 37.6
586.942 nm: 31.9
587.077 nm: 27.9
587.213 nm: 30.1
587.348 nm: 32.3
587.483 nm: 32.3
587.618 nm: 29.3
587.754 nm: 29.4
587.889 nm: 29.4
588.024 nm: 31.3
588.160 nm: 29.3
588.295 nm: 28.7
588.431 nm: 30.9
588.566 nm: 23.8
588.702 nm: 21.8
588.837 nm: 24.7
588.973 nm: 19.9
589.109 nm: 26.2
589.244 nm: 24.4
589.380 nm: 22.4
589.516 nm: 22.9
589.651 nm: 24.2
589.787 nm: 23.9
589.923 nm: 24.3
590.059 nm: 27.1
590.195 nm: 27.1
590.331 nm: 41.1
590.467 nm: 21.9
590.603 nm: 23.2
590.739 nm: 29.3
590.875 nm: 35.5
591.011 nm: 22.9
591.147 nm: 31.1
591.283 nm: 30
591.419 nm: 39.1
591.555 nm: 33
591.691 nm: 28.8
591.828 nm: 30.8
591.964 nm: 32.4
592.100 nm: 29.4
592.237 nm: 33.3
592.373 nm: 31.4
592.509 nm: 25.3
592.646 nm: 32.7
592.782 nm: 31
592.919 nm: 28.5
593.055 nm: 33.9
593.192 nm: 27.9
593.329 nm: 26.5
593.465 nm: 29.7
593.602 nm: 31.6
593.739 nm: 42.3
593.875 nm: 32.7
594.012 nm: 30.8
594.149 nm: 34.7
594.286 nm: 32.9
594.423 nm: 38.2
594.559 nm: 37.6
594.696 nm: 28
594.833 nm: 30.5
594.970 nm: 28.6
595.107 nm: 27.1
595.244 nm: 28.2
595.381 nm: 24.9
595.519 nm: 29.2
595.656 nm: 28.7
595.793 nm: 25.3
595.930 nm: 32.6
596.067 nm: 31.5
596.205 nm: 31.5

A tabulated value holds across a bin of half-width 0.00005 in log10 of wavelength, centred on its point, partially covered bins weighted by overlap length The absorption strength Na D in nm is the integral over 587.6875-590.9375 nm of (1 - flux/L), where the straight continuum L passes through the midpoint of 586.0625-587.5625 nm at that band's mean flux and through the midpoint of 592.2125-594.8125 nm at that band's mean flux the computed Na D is 0.58 nm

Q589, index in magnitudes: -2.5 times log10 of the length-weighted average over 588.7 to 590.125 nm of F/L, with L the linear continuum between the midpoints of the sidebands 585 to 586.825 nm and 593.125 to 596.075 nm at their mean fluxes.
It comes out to 0.29 mag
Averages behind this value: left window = 31.2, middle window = 23.9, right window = 30.9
